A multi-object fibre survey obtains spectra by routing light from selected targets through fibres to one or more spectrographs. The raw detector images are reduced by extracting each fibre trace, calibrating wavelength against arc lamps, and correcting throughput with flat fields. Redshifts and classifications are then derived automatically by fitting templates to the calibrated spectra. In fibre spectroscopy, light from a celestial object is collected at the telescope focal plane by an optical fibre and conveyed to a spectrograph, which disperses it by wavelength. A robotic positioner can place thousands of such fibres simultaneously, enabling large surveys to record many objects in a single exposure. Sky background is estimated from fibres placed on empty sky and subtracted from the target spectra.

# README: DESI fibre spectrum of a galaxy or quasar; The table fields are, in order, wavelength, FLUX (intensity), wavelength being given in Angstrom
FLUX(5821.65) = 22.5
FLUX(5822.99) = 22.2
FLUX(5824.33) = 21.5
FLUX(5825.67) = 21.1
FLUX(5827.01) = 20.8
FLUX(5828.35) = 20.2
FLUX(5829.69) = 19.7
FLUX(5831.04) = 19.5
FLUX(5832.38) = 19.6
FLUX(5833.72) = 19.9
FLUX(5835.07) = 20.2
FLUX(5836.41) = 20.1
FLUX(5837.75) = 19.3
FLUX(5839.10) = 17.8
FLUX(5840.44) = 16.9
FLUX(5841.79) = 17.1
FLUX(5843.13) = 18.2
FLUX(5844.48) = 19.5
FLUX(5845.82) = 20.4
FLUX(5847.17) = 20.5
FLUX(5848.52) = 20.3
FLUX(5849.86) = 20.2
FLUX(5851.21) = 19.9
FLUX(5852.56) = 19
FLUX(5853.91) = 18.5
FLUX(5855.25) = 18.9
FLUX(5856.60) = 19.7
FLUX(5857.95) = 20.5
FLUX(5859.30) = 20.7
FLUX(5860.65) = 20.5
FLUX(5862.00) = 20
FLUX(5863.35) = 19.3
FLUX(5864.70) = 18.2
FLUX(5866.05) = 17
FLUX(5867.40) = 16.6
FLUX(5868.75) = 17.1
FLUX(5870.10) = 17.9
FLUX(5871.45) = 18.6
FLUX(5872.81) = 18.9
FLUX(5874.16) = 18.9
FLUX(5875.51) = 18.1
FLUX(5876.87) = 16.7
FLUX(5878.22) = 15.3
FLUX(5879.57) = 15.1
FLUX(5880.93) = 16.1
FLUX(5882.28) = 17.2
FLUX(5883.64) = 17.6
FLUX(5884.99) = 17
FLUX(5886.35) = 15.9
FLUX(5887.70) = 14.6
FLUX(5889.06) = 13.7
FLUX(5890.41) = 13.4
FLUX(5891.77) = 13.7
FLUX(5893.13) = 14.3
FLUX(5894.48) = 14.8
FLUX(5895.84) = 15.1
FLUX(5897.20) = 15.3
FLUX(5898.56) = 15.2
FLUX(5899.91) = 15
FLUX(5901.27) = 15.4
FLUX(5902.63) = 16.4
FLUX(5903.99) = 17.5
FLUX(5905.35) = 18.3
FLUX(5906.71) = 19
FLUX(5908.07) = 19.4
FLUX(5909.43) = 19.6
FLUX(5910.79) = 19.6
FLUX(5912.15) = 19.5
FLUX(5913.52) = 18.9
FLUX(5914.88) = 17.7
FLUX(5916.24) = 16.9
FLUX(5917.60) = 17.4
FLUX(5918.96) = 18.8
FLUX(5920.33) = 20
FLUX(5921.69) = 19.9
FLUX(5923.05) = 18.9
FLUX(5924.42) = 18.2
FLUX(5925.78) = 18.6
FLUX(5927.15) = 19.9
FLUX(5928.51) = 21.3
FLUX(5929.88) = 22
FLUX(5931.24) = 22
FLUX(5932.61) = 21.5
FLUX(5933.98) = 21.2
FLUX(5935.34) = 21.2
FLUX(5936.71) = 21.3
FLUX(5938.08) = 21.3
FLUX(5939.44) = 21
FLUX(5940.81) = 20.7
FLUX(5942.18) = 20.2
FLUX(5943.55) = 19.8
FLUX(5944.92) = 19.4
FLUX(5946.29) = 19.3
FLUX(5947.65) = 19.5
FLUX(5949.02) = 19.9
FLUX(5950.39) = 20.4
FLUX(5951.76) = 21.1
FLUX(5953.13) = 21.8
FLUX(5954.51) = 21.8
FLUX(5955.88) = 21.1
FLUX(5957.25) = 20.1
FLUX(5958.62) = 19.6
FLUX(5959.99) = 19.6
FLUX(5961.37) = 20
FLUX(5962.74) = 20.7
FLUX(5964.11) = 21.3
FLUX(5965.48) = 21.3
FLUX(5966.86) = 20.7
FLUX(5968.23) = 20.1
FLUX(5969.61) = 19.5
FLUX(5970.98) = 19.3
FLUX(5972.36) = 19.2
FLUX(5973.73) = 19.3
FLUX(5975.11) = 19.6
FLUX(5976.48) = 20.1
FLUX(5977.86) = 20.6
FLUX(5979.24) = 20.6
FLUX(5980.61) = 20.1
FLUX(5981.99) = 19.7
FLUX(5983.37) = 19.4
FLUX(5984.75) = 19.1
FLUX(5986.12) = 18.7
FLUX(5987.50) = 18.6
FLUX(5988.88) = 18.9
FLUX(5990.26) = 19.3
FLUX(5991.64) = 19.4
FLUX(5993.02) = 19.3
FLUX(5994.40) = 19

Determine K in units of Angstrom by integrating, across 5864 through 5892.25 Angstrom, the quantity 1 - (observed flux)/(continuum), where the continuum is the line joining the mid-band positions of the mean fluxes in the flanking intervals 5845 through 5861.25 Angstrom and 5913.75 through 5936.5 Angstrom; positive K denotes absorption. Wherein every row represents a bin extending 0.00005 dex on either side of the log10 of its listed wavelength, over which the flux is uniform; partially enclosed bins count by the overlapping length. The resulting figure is 4.7 Angstrom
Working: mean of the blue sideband 19.9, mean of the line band 16.6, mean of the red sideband 19.7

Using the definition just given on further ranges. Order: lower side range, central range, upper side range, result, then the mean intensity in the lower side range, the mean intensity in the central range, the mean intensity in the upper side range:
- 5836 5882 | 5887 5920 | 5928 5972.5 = 4.87 Angstrom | 18.6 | 16.7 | 20.6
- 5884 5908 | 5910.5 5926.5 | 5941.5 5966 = -1.07 Angstrom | 15.7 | 18.7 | 20.4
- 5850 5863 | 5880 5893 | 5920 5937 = 3.00 Angstrom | 19.7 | 15.4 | 20.5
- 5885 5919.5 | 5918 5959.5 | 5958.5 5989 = -4.80 Angstrom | 16.6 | 20.4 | 19.8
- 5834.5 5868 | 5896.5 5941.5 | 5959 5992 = 1.06 Angstrom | 19.2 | 19.1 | 19.8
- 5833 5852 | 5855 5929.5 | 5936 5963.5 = 8.32 Angstrom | 19.3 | 17.6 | 20.4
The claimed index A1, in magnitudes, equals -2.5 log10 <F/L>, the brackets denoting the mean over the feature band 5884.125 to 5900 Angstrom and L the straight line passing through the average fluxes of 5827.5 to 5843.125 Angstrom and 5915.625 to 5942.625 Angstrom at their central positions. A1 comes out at 0.31 mag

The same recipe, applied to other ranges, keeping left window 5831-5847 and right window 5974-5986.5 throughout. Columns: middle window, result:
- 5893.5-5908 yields 0.188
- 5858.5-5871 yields 0.034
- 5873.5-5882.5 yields 0.152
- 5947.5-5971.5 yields -0.042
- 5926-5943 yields -0.080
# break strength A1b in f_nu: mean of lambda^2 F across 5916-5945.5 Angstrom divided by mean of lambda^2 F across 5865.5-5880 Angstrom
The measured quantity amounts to 1.2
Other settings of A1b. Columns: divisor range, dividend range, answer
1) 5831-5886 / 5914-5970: 1.12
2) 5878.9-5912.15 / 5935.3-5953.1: 1.27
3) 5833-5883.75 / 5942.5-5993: 1.11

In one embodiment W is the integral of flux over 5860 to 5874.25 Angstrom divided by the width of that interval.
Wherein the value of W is 18.4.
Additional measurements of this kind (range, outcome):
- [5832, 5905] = 17.6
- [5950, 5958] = 21.1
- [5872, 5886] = 17.1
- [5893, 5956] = 19.1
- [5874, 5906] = 15.8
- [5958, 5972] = 20.2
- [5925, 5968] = 20.6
